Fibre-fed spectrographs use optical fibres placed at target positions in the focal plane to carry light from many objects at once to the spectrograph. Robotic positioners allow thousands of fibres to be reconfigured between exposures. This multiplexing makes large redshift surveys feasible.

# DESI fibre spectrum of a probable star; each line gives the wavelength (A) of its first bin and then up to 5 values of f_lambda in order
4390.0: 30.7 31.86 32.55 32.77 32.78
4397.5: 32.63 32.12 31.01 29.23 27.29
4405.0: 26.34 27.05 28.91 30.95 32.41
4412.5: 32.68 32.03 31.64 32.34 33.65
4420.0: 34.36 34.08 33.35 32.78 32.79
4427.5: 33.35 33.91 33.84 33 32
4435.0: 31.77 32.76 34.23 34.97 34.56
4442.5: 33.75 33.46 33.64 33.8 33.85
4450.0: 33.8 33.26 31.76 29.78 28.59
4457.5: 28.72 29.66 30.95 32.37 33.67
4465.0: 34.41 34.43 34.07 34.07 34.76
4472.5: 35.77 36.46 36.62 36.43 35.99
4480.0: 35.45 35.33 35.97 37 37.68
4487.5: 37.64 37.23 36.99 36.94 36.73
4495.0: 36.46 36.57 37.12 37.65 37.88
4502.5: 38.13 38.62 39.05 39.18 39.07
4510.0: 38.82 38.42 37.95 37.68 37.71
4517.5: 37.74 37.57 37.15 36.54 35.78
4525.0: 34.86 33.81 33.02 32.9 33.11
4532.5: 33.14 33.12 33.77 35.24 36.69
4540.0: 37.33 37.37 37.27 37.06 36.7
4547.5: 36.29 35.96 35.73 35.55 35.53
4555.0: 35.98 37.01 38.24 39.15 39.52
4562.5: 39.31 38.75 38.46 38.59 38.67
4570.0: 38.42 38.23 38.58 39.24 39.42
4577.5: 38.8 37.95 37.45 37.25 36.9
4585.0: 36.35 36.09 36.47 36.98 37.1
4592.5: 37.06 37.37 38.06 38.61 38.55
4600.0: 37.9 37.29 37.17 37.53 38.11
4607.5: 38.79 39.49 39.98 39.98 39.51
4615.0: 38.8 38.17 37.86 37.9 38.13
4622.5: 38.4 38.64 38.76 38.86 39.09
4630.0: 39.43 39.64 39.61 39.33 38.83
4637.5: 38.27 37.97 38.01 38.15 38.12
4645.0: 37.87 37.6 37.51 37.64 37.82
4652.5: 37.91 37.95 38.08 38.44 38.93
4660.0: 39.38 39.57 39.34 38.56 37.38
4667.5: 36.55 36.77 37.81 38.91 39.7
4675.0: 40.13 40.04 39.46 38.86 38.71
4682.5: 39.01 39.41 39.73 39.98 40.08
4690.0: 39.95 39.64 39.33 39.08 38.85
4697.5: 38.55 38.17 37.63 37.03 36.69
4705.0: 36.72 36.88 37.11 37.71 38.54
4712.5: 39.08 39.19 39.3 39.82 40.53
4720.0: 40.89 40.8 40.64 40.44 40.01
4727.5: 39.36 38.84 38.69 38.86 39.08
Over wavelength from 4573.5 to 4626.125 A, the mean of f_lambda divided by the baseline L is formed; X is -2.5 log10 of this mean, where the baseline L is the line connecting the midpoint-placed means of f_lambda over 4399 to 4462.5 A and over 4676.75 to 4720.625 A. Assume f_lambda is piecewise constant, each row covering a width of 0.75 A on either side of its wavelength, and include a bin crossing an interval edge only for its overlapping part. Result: -0.051 mag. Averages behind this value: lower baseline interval 32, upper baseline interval 38.8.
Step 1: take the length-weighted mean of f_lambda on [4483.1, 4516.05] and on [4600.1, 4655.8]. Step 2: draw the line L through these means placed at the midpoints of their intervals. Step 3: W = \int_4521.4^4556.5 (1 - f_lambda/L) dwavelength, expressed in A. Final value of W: 2.4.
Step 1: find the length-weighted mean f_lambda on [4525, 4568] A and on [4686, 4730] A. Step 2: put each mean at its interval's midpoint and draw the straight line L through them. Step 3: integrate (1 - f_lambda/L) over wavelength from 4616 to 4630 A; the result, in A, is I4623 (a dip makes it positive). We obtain -0.35 A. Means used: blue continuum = 36.2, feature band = 38.5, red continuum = 39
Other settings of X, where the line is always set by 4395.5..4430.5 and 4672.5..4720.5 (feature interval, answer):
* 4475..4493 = -0.097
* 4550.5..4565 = -0.066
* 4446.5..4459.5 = 0.042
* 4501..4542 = -0.062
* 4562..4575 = -0.088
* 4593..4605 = -0.040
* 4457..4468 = 0.023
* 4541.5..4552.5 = -0.041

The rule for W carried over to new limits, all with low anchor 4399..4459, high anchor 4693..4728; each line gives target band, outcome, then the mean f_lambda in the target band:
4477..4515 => -4.20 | 37.4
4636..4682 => -0.97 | 38.4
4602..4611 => -0.52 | 38.4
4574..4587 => -0.73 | 37.7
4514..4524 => -0.87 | 37.2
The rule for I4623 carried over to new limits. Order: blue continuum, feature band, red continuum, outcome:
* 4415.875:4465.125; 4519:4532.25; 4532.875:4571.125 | 0.5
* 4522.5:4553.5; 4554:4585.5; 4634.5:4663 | -1.8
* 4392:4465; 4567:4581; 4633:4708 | -1.0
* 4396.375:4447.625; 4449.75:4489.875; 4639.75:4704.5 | -0.8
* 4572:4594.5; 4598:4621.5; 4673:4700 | -0.3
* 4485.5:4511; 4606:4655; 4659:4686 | 0.0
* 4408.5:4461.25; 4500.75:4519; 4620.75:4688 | -1.9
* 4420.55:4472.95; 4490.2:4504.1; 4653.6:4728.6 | -1.2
